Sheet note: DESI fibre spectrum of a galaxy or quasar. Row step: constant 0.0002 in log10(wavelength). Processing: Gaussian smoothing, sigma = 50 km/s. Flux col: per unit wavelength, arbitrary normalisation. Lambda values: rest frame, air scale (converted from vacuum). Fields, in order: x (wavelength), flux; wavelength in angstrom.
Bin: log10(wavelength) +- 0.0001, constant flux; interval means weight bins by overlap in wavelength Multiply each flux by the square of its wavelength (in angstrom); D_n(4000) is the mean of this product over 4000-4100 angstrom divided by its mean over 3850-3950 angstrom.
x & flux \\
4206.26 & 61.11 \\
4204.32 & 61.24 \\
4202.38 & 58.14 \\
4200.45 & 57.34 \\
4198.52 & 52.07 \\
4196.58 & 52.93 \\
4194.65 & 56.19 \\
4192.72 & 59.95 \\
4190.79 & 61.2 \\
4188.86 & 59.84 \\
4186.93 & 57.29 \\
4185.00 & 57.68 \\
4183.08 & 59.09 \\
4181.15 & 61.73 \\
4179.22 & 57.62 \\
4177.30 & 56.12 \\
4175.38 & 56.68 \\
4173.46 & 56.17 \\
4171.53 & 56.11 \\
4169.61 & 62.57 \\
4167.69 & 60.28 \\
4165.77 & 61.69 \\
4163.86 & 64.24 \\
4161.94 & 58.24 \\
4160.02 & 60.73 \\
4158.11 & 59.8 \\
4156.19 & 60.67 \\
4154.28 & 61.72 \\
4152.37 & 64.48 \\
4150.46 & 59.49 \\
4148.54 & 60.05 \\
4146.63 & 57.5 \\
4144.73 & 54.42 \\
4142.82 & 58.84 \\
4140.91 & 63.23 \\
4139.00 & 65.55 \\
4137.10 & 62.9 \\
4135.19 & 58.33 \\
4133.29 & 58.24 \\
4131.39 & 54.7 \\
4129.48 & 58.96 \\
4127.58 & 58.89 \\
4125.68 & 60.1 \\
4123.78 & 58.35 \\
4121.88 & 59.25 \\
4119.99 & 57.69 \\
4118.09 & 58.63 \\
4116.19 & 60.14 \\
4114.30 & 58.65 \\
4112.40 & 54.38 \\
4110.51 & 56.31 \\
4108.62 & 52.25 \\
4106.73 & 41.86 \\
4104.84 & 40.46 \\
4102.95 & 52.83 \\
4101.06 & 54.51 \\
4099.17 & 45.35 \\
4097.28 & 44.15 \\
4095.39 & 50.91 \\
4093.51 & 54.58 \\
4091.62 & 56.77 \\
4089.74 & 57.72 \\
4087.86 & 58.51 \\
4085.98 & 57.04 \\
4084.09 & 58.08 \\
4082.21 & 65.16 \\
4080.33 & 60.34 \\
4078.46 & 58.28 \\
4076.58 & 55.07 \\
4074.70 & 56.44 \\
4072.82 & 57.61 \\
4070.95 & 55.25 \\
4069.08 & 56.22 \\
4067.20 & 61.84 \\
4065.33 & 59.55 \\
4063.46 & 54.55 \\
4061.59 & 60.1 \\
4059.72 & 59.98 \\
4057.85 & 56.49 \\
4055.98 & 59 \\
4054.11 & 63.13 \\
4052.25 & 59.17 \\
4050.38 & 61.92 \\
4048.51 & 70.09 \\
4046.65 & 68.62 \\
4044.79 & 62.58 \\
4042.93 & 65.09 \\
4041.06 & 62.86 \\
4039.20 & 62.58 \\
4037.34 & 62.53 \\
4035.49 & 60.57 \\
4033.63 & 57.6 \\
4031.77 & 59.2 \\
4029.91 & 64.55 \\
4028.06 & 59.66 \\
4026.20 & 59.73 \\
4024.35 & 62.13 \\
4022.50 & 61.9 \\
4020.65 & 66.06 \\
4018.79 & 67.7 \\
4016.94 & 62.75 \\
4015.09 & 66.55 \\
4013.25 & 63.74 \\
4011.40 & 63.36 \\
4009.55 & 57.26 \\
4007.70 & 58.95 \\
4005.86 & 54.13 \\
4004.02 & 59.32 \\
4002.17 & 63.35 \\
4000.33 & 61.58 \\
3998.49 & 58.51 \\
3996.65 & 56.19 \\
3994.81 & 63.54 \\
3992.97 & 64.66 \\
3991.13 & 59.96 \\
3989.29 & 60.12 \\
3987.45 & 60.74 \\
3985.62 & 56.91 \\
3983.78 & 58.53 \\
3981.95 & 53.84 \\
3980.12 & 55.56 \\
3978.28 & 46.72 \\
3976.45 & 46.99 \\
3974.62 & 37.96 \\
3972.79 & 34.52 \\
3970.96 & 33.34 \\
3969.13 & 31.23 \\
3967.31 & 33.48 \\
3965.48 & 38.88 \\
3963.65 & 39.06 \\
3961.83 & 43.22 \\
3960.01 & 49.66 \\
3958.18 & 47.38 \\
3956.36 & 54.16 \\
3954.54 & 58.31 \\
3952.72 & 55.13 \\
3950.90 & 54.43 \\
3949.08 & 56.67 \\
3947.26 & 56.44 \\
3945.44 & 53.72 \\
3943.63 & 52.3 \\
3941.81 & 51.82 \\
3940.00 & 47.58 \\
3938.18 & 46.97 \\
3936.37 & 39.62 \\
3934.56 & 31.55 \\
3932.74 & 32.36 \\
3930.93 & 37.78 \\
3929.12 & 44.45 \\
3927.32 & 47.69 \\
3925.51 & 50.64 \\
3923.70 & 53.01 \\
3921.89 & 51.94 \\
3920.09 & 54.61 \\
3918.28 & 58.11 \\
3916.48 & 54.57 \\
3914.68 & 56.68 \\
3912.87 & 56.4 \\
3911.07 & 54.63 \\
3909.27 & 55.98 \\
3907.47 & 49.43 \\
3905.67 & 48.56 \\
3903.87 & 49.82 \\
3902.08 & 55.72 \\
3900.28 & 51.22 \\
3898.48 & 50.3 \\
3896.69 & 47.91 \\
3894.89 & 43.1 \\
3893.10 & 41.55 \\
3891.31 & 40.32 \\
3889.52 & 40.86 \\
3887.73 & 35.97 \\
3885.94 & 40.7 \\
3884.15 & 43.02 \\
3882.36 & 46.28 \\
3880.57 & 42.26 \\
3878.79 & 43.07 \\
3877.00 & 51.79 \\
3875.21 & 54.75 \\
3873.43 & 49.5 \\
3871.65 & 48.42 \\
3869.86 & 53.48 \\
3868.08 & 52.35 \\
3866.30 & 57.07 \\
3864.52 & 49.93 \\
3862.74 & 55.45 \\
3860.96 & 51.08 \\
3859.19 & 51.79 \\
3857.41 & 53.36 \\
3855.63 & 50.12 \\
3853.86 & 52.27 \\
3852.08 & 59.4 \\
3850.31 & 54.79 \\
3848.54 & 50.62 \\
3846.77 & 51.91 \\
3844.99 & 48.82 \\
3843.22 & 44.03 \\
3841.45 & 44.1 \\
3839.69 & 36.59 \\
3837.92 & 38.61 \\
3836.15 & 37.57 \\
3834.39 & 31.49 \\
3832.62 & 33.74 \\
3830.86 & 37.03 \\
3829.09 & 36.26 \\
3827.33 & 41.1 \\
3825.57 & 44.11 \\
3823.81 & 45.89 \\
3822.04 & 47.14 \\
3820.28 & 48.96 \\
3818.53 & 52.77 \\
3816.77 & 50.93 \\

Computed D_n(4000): 1.3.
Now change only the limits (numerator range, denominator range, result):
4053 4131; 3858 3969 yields 1.27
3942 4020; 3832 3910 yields 1.20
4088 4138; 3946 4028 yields 1.07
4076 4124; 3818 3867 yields 1.34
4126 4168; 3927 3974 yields 1.47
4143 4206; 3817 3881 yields 1.46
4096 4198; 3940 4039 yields 1.13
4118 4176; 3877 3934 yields 1.41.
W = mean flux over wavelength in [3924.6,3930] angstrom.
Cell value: 47.7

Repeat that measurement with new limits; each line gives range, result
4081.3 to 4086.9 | 60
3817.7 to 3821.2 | 50.9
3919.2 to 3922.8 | 53.3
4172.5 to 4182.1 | 57.7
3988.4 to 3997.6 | 60.9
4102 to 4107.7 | 45.1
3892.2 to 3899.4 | 45.7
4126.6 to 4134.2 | 57.7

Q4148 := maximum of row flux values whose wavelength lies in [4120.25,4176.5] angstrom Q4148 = 65.55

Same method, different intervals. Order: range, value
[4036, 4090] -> 70.09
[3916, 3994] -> 64.66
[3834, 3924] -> 59.4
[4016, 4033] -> 67.7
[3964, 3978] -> 46.99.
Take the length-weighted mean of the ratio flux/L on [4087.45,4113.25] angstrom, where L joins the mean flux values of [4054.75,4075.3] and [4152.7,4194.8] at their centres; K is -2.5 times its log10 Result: 0.14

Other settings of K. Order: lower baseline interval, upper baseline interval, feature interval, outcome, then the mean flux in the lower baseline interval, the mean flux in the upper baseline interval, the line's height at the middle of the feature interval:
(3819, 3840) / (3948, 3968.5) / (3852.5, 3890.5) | -0.146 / 40.2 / 48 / 42.8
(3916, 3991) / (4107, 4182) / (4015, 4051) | -0.197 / 48.2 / 59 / 52.7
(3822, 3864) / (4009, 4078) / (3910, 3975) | 0.128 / 45.7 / 61.2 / 53.4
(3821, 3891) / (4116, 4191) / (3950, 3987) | 0.102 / 46.3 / 59.5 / 51.3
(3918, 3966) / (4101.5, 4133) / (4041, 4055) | -0.218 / 48.4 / 55.3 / 52.6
